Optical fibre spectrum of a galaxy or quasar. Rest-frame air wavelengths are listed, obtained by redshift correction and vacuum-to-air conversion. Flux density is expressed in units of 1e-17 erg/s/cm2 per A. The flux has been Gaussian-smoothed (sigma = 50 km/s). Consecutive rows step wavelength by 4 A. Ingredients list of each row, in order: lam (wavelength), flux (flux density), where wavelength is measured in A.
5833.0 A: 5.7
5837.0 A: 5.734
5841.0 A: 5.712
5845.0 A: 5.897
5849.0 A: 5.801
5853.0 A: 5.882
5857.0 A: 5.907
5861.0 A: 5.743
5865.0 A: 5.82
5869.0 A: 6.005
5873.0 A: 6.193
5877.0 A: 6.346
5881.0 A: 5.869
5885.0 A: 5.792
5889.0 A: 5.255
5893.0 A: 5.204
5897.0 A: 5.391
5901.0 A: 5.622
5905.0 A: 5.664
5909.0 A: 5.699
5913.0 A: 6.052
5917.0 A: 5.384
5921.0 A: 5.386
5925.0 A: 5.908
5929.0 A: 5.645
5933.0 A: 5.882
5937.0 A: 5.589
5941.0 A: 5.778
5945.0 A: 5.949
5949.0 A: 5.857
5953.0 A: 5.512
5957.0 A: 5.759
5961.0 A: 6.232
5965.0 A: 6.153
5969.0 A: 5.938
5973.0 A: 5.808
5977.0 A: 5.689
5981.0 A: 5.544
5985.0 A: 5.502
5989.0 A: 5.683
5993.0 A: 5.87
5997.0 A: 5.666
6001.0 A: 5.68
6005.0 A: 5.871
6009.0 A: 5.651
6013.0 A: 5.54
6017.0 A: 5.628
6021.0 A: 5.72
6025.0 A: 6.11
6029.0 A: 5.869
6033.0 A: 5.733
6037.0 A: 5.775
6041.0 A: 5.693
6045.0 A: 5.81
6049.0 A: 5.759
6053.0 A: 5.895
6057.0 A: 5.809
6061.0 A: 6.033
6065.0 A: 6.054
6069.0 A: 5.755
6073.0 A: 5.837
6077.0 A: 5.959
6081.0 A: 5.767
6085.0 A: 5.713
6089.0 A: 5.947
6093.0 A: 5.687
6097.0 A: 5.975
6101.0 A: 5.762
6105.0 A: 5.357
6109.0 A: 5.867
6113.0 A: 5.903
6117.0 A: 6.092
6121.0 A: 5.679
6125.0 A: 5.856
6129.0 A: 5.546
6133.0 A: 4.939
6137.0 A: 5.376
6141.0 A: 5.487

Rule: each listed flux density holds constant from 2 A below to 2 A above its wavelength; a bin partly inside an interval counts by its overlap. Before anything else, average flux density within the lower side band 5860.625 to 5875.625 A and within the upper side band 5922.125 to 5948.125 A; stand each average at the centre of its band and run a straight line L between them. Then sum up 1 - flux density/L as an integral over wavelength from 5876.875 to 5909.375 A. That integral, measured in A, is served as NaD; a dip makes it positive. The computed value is 1.6 A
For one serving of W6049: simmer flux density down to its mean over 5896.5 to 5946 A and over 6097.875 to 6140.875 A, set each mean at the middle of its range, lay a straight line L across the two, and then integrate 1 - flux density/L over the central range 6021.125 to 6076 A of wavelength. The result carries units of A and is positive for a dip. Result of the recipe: -1.89 A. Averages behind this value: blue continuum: 5.69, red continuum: 5.64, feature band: 5.85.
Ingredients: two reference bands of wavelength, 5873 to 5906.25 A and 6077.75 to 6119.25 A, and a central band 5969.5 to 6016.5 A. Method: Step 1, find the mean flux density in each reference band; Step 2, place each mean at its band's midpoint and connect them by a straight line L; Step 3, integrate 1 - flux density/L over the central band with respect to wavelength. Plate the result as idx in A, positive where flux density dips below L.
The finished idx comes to 0.4 A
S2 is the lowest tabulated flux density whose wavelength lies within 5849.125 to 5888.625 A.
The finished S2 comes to 5.743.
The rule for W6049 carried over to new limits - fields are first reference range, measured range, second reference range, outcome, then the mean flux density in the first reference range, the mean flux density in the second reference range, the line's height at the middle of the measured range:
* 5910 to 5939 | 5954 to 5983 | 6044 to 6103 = -0.62 A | 5.69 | 5.85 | 5.74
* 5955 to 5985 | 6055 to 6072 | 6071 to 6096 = -0.23 A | 5.85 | 5.82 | 5.83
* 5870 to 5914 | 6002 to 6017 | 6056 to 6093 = 0.36 A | 5.73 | 5.87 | 5.82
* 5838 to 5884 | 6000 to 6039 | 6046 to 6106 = 0.61 A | 5.92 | 5.83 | 5.85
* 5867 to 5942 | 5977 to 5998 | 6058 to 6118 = 0.43 A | 5.72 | 5.84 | 5.77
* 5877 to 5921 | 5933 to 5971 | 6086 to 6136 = -1.50 A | 5.62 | 5.71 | 5.64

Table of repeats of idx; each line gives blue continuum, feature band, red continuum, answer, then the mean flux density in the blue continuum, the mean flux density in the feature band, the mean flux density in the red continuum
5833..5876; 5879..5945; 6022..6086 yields 2.5 A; 5.87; 5.64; 5.85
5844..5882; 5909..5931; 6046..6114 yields 0.9 A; 5.95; 5.68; 5.83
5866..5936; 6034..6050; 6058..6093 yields 0.2 A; 5.72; 5.76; 5.87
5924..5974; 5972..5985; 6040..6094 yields 0.5 A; 5.85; 5.64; 5.84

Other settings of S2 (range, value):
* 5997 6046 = 5.54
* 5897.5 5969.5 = 5.384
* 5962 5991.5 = 5.502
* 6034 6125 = 5.357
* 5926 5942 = 5.589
